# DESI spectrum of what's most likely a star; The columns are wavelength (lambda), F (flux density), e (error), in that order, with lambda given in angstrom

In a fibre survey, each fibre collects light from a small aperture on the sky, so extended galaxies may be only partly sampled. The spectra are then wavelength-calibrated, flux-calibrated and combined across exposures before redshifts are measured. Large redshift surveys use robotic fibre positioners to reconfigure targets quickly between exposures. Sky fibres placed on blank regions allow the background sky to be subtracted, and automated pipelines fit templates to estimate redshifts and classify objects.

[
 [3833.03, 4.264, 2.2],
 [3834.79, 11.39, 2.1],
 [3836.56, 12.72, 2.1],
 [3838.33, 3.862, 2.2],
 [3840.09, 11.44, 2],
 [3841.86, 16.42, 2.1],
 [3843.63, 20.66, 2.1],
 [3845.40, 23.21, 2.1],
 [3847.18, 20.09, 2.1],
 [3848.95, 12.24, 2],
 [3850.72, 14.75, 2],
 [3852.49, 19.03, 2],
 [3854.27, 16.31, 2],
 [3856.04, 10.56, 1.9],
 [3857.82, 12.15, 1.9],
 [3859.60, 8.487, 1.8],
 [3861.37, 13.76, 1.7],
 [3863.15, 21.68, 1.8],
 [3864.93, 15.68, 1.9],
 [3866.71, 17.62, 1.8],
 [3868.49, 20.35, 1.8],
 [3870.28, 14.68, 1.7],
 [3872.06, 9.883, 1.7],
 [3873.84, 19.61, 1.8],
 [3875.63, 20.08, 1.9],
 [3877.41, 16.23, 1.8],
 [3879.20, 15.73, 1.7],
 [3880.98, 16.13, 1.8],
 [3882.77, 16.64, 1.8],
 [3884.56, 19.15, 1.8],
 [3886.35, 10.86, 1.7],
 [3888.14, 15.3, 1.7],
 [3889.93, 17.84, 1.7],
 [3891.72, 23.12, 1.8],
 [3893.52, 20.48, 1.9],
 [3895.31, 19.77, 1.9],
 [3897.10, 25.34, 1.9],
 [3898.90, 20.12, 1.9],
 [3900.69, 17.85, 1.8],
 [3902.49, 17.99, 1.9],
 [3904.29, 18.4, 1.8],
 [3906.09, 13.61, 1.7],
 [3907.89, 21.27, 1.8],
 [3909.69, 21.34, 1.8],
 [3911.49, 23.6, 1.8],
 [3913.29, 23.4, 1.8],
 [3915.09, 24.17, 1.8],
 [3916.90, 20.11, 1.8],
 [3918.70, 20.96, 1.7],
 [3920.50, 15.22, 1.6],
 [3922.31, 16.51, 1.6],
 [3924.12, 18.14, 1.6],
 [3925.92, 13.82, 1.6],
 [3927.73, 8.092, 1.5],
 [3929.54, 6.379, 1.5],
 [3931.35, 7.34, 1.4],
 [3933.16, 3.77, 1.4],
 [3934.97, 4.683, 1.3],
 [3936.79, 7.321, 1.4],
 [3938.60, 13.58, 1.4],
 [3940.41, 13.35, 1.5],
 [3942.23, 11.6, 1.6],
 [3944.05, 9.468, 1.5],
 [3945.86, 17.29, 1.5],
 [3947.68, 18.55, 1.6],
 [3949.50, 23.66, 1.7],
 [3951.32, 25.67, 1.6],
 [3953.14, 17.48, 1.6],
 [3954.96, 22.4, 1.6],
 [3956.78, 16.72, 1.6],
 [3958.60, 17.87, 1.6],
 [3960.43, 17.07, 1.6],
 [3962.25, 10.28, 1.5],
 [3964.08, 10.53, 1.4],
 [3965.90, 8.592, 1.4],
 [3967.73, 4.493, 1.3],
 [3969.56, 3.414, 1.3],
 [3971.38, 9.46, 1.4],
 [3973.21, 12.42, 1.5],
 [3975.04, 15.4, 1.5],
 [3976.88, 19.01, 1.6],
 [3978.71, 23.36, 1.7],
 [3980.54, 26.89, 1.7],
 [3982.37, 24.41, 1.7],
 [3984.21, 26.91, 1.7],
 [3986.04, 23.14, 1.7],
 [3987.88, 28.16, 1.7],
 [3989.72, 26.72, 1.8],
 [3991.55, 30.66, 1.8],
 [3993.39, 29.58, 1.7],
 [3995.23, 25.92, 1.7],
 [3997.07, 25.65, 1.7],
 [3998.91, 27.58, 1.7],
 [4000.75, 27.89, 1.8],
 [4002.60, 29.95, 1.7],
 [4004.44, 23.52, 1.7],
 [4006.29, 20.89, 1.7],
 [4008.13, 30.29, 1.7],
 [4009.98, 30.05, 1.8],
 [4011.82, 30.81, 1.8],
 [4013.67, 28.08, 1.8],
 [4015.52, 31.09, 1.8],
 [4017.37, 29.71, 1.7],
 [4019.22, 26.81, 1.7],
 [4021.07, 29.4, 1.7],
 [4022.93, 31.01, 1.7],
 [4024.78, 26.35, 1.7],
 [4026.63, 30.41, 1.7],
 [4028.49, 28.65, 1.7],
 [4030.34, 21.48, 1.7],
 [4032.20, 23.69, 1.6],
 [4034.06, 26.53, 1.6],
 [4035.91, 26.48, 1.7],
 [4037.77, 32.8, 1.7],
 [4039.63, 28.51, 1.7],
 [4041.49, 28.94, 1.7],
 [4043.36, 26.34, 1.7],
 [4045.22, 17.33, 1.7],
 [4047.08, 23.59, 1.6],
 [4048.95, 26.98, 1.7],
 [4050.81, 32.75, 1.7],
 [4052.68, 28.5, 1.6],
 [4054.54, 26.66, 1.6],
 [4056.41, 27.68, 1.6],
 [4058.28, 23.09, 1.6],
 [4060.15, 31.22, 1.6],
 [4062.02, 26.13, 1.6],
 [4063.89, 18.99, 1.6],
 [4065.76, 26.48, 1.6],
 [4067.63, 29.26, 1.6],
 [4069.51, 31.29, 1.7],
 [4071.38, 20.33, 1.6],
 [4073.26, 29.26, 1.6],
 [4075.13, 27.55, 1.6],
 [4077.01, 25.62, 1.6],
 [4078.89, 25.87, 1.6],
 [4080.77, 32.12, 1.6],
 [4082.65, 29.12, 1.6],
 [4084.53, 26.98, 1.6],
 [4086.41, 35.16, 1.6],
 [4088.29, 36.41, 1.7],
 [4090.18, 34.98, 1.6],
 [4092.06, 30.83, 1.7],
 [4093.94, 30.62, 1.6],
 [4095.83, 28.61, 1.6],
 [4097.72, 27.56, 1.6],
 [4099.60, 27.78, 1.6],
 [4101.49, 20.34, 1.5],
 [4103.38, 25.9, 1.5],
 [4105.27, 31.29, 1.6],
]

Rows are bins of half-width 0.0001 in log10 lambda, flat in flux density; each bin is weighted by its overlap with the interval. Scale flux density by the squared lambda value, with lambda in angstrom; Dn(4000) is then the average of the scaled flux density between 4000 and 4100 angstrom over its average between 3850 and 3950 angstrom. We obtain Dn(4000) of 1.9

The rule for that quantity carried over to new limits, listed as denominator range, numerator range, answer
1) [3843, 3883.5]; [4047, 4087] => 1.87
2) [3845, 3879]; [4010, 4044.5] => 1.91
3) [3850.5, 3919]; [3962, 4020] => 1.35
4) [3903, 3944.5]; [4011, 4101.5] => 2.04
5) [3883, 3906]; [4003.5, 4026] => 1.61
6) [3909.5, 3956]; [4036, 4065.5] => 1.81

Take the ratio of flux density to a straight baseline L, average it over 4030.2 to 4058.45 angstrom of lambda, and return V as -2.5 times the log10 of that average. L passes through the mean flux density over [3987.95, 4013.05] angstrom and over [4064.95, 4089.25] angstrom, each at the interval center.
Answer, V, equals 0.07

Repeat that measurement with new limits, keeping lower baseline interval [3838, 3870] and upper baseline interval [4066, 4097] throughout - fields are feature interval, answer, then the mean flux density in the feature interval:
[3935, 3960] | 0.31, 16.1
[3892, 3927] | -0.03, 19.6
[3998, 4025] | -0.12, 28.3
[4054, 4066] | 0.10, 25.7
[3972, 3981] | 0.23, 18.7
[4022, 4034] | -0.03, 26.9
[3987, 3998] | -0.15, 27.8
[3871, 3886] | 0.05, 16.5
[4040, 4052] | 0.05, 26.1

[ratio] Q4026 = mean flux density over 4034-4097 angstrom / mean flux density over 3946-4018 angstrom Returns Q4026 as 1.3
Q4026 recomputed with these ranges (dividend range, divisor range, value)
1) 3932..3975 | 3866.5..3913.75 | 0.71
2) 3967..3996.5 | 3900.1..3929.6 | 1.15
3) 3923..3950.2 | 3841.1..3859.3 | 0.72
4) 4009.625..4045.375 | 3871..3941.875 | 1.71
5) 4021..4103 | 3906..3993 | 1.65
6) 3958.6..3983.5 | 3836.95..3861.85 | 1.00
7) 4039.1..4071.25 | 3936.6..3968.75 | 1.78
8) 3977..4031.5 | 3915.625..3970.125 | 2.01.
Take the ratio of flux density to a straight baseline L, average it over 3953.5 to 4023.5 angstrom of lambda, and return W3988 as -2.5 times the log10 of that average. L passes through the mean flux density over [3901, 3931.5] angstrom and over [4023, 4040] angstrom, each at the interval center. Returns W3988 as 0.07 mag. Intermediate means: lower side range 17.3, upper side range 27.4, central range 22.5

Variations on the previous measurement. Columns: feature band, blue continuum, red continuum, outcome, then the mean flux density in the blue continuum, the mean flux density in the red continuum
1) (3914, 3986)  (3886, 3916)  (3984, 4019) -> 0.48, 19.8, 27.7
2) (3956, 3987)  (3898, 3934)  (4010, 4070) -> 0.33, 16.6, 27.4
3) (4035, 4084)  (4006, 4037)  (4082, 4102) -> 0.08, 27.9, 30.1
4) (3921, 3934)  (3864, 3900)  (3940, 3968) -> 0.46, 17.7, 15.6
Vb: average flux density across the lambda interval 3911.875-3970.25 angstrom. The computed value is 14.2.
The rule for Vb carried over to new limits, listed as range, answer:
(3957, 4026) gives 22.8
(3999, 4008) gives 26.2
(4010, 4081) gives 27.3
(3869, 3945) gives 16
